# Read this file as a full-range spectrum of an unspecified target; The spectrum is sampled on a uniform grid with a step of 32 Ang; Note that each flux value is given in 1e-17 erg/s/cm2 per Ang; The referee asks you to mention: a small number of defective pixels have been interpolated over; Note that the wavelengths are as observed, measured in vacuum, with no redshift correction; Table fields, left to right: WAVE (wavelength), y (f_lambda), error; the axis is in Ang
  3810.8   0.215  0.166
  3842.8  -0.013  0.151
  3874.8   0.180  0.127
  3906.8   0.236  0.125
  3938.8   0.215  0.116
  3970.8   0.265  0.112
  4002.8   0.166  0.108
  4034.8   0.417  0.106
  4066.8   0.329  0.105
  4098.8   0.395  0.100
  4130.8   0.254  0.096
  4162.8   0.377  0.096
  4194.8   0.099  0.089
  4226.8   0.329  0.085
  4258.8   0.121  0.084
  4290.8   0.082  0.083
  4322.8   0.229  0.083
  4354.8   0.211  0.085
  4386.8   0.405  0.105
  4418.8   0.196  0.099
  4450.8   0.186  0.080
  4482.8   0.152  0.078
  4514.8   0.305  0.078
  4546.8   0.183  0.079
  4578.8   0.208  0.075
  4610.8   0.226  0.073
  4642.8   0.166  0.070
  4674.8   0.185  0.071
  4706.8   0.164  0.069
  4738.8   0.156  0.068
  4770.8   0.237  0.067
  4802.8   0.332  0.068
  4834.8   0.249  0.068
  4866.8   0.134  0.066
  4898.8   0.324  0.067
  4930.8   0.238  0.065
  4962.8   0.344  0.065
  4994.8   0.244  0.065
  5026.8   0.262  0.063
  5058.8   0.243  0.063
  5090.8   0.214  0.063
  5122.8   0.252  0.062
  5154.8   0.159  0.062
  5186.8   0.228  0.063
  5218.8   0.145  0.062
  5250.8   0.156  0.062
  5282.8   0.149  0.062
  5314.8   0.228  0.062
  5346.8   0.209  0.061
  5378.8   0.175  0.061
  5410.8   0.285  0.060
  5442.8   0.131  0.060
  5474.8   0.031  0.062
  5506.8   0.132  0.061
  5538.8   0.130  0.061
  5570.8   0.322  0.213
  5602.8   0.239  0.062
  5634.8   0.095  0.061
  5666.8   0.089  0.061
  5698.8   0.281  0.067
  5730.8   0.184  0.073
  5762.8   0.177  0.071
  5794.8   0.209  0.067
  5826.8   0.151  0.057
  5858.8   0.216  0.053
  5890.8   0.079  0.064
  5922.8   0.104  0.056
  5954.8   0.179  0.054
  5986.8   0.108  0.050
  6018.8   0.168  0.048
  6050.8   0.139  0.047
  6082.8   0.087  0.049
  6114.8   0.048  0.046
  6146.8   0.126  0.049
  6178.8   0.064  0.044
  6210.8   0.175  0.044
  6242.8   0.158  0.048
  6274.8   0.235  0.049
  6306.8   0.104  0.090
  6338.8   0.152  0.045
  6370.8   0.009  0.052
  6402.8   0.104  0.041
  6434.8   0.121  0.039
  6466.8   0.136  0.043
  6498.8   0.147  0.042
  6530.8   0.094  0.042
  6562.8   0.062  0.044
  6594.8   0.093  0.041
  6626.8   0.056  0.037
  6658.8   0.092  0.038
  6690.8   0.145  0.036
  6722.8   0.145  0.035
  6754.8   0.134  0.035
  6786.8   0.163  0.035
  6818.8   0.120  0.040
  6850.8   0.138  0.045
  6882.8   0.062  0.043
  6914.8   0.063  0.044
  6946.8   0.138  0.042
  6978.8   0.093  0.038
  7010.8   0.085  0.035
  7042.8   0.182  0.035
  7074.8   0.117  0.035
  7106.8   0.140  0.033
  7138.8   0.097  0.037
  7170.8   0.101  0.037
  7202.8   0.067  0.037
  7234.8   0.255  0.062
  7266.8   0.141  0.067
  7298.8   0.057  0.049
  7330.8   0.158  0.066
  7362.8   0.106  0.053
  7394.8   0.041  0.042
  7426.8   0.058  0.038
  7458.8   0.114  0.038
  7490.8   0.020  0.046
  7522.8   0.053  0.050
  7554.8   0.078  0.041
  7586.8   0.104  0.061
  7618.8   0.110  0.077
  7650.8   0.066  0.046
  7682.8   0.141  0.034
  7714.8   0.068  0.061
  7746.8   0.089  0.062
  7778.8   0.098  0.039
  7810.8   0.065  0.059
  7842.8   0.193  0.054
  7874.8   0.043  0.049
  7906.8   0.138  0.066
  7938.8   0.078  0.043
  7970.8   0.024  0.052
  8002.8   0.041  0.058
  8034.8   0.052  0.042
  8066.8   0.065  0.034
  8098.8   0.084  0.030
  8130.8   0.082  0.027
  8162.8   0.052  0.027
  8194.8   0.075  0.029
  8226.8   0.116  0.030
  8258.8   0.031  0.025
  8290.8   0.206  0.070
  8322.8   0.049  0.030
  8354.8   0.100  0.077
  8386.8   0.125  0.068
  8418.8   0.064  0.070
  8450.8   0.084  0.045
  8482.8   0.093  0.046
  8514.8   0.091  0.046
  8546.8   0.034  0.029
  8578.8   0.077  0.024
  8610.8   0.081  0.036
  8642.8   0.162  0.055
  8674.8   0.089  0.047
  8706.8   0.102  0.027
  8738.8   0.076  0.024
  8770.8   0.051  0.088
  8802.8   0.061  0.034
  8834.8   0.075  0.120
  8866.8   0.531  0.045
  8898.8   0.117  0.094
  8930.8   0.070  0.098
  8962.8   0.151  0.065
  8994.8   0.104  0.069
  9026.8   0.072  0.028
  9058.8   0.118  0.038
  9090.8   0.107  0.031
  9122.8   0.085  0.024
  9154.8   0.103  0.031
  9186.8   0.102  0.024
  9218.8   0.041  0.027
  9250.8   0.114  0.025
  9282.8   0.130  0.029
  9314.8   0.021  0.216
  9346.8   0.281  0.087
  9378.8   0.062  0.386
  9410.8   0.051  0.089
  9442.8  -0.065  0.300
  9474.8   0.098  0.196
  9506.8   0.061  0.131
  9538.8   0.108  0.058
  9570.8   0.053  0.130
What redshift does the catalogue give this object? 1.38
